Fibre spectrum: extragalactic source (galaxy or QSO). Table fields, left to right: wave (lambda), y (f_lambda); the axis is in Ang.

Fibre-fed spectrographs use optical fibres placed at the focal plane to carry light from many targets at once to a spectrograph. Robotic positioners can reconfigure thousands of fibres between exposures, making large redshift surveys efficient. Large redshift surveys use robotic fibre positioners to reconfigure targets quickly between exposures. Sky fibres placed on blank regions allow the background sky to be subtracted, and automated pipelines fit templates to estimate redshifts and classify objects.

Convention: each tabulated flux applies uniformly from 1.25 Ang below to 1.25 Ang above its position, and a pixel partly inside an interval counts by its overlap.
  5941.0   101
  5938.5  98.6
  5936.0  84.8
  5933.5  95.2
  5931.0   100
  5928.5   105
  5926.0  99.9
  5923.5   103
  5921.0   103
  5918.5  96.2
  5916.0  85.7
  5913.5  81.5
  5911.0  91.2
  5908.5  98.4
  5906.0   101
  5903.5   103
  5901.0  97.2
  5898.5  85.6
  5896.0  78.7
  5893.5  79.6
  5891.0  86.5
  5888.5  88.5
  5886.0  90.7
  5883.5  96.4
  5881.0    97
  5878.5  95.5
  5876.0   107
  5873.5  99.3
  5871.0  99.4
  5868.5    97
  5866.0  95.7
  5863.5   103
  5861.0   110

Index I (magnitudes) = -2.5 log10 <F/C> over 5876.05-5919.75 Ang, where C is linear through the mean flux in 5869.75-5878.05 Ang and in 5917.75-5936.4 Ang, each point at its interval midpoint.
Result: 0.10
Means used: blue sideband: 101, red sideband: 99.1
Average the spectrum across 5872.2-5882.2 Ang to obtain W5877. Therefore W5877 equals 99.7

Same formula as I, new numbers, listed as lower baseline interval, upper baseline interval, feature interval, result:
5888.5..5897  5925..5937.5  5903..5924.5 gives -0.06 mag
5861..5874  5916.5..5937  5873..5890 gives 0.04 mag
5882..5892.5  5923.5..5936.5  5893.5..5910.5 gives 0.00 mag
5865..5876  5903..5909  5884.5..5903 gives 0.15 mag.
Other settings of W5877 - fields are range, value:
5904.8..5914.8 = 92.9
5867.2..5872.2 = 98.2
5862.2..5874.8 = 99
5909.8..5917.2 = 86.1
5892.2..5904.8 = 88.9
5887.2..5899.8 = 83.9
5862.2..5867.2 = 99.5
